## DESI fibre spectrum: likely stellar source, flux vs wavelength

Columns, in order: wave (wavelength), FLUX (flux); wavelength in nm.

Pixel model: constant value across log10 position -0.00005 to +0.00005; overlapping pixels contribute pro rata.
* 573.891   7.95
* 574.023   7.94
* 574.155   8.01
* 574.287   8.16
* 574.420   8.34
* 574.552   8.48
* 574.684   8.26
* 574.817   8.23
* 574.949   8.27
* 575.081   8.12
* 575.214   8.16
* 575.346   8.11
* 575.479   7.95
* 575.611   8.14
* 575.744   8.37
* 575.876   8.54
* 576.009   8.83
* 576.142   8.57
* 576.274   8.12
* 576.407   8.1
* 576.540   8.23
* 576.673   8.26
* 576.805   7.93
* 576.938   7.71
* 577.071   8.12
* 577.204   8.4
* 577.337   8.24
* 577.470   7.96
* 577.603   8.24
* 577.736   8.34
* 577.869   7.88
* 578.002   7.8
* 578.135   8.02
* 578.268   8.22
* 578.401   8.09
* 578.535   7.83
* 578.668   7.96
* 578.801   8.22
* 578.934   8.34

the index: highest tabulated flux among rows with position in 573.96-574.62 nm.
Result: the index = 8.48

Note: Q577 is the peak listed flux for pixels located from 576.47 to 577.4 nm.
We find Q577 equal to 8.4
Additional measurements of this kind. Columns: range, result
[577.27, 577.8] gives 8.34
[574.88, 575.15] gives 8.27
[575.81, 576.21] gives 8.83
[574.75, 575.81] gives 8.37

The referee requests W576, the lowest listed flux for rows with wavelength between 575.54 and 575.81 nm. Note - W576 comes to 8.14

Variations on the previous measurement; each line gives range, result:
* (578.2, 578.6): 7.83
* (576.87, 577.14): 7.71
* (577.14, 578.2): 7.8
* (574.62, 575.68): 7.95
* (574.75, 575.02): 8.23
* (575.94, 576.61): 8.1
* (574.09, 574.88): 8.01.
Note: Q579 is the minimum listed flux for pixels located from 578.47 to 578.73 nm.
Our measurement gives 7.83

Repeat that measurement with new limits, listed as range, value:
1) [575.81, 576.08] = 8.54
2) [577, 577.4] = 8.12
